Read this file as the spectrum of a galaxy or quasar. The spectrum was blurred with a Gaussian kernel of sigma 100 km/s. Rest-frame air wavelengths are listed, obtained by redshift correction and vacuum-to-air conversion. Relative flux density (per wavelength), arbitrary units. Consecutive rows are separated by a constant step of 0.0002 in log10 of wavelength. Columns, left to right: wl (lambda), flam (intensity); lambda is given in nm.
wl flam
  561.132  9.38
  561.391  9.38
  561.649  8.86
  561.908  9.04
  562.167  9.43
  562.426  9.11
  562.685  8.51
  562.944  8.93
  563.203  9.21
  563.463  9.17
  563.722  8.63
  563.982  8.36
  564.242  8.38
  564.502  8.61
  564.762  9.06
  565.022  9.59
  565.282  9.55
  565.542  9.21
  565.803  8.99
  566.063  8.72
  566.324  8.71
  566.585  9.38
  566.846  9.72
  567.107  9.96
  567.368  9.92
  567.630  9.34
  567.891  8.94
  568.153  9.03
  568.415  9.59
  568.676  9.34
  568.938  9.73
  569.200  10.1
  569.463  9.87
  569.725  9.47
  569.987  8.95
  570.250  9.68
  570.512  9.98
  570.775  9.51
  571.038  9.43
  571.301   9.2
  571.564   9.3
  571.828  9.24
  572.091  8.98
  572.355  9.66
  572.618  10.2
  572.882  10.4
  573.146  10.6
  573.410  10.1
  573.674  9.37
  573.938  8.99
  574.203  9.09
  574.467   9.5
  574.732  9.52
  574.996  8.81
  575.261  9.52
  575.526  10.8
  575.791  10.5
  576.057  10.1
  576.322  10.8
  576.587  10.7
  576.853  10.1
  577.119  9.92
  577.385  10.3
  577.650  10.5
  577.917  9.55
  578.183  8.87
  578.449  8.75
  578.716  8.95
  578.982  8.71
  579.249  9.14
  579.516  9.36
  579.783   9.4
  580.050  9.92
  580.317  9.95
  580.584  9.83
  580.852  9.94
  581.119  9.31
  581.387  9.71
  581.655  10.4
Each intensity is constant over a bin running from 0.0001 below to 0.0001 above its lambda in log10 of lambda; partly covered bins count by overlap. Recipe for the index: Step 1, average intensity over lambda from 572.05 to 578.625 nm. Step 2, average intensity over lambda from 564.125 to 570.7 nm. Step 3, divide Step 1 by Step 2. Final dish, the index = 1.05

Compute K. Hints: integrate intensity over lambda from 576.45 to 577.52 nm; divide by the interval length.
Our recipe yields 10.3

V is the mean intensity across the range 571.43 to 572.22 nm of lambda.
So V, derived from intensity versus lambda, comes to 9.17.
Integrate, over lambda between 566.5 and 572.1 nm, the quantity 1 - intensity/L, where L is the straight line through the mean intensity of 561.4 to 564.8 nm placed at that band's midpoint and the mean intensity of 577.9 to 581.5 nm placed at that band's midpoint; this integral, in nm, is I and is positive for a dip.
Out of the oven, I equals -0.27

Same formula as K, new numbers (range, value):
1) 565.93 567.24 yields 9.3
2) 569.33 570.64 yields 9.59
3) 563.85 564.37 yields 8.36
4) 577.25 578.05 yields 10.1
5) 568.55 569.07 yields 9.54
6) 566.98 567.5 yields 9.93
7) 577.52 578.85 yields 9.32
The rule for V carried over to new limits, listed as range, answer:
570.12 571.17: 9.65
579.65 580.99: 9.81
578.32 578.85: 8.85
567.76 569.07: 9.33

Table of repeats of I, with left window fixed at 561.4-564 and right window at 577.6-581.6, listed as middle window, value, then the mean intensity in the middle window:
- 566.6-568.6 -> -0.083 nm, 9.49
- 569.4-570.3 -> -0.027 nm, 9.45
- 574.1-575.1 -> 0.007 nm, 9.25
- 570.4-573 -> -0.100 nm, 9.58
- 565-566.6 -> -0.011 nm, 9.12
